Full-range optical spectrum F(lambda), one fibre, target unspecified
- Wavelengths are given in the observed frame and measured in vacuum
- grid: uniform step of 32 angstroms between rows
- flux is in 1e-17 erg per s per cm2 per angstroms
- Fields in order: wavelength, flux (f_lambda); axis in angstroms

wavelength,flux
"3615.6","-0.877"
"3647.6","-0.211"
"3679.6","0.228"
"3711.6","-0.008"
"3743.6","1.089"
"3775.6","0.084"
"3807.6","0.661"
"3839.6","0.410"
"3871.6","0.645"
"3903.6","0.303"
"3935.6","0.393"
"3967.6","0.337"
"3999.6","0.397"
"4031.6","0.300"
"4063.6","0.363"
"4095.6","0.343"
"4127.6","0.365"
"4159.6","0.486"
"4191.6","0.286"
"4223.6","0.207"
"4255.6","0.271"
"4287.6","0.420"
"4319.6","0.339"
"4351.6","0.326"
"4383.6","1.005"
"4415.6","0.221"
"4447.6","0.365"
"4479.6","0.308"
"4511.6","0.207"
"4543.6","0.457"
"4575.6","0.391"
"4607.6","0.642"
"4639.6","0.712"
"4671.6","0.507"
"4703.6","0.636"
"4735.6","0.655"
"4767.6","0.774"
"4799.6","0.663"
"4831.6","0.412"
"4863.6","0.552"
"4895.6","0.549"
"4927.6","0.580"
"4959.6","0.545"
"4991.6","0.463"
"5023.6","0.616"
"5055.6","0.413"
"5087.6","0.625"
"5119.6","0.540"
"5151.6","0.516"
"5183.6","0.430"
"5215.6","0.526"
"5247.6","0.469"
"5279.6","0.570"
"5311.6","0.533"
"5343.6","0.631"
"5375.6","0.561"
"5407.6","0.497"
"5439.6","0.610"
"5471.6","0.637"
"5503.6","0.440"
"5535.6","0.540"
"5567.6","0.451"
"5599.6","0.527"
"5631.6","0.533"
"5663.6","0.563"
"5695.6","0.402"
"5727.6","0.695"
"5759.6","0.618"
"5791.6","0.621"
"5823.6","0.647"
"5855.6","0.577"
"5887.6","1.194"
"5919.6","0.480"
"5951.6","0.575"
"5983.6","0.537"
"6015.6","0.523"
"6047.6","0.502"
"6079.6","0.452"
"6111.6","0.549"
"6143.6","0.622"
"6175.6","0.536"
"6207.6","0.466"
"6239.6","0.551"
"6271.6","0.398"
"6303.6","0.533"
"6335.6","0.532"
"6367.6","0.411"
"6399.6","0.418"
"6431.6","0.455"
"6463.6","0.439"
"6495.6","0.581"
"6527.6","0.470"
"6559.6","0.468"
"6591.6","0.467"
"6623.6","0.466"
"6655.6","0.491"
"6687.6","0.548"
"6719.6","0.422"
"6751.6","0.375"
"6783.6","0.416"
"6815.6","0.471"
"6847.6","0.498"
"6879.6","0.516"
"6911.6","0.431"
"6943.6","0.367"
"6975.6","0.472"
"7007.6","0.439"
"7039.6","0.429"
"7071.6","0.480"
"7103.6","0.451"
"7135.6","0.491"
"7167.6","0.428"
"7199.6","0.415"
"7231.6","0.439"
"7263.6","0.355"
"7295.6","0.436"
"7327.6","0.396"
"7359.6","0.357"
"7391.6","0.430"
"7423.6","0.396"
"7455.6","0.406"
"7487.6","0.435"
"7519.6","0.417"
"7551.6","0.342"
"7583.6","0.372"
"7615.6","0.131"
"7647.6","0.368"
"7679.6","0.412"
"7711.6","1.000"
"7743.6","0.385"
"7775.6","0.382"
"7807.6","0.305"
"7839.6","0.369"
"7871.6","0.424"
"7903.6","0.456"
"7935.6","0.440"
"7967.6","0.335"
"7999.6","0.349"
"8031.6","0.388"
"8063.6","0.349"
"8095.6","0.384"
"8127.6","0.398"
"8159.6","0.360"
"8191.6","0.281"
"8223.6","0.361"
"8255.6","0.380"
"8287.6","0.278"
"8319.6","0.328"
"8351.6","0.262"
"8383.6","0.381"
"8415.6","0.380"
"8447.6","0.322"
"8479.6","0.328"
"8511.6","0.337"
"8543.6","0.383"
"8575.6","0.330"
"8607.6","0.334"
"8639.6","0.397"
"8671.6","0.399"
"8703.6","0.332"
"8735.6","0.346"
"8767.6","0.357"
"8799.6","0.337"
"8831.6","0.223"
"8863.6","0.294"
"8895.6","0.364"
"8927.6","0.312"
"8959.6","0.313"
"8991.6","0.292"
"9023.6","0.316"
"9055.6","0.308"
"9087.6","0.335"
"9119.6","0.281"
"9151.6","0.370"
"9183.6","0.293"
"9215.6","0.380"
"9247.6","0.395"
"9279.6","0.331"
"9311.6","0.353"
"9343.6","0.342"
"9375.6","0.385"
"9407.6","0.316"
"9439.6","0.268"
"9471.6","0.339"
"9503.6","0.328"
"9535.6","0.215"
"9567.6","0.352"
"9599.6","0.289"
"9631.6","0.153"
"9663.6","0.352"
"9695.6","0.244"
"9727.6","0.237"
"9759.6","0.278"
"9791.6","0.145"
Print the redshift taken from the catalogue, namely 0.177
